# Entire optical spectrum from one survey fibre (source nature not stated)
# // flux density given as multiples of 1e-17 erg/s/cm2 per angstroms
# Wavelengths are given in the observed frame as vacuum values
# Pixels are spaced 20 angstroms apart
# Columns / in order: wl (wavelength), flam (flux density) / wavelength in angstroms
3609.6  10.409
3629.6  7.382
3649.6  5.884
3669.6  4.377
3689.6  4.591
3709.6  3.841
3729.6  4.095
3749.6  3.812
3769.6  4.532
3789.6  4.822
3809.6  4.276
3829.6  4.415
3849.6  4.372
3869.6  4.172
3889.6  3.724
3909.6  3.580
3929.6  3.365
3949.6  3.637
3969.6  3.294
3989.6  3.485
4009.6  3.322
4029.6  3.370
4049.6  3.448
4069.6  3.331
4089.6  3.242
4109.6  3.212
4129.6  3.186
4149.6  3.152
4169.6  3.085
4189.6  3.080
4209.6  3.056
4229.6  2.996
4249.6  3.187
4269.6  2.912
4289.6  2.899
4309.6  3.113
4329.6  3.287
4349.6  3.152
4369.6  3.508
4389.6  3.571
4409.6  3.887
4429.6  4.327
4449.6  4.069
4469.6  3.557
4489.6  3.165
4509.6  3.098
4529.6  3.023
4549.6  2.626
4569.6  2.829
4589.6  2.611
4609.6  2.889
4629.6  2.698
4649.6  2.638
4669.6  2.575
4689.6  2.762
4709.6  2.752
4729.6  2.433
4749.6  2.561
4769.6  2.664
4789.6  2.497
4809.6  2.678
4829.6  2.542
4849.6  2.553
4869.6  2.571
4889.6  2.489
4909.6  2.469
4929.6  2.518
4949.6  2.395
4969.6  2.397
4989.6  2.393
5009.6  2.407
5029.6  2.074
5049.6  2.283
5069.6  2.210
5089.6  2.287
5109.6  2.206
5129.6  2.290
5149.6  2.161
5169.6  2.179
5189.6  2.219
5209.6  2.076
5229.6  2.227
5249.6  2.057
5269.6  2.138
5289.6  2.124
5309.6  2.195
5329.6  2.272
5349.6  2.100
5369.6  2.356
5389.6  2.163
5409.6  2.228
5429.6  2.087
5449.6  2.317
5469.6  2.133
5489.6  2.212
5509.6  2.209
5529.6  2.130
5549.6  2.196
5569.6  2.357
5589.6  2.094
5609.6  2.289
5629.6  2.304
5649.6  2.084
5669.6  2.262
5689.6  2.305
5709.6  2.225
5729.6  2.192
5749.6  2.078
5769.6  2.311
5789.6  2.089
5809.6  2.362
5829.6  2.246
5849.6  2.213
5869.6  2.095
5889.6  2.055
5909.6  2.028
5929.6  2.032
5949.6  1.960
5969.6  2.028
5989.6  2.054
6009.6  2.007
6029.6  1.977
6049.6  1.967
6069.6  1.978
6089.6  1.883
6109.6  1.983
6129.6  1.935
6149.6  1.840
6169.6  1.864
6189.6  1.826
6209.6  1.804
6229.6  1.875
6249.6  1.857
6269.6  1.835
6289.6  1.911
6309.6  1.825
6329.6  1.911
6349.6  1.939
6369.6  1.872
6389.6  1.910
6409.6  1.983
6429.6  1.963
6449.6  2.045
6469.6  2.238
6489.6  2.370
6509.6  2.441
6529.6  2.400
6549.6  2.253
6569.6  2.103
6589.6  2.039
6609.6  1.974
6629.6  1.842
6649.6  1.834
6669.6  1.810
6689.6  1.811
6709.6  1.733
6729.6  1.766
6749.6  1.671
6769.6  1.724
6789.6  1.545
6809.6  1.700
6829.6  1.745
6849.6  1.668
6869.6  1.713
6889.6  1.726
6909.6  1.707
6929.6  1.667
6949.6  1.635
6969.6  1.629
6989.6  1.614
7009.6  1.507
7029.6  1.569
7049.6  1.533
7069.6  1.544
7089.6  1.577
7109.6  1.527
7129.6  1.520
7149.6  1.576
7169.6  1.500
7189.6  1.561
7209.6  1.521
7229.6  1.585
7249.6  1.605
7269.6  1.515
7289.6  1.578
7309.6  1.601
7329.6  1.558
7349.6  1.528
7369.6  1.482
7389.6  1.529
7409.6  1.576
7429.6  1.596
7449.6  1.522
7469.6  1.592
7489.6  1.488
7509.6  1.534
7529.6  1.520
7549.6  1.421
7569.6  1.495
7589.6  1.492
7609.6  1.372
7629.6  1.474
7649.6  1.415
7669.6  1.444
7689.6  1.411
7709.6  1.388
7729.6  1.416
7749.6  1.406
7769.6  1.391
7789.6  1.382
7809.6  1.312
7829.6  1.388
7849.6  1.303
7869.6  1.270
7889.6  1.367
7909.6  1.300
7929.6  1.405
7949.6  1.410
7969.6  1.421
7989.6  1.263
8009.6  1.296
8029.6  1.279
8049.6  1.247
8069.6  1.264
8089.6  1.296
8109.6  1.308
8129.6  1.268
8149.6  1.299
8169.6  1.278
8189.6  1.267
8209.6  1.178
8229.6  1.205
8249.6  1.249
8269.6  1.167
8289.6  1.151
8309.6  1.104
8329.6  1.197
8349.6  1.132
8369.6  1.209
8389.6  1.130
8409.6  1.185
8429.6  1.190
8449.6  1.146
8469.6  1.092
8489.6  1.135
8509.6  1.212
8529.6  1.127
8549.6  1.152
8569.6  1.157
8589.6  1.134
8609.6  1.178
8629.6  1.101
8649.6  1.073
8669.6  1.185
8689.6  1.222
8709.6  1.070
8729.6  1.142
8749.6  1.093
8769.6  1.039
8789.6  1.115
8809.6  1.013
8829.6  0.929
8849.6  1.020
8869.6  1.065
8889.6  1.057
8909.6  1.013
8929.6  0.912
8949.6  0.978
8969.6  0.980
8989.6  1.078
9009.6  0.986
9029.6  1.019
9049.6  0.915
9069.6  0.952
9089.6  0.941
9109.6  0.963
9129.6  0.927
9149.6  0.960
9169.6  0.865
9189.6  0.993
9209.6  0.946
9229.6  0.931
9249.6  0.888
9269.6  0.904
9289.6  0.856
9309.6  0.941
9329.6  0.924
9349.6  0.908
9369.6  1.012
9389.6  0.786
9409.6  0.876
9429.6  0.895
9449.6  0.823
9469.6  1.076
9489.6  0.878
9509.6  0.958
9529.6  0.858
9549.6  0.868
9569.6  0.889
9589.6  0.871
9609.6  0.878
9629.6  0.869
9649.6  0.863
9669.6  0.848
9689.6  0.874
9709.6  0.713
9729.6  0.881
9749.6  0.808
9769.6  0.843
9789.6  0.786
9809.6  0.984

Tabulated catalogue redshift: 1.33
